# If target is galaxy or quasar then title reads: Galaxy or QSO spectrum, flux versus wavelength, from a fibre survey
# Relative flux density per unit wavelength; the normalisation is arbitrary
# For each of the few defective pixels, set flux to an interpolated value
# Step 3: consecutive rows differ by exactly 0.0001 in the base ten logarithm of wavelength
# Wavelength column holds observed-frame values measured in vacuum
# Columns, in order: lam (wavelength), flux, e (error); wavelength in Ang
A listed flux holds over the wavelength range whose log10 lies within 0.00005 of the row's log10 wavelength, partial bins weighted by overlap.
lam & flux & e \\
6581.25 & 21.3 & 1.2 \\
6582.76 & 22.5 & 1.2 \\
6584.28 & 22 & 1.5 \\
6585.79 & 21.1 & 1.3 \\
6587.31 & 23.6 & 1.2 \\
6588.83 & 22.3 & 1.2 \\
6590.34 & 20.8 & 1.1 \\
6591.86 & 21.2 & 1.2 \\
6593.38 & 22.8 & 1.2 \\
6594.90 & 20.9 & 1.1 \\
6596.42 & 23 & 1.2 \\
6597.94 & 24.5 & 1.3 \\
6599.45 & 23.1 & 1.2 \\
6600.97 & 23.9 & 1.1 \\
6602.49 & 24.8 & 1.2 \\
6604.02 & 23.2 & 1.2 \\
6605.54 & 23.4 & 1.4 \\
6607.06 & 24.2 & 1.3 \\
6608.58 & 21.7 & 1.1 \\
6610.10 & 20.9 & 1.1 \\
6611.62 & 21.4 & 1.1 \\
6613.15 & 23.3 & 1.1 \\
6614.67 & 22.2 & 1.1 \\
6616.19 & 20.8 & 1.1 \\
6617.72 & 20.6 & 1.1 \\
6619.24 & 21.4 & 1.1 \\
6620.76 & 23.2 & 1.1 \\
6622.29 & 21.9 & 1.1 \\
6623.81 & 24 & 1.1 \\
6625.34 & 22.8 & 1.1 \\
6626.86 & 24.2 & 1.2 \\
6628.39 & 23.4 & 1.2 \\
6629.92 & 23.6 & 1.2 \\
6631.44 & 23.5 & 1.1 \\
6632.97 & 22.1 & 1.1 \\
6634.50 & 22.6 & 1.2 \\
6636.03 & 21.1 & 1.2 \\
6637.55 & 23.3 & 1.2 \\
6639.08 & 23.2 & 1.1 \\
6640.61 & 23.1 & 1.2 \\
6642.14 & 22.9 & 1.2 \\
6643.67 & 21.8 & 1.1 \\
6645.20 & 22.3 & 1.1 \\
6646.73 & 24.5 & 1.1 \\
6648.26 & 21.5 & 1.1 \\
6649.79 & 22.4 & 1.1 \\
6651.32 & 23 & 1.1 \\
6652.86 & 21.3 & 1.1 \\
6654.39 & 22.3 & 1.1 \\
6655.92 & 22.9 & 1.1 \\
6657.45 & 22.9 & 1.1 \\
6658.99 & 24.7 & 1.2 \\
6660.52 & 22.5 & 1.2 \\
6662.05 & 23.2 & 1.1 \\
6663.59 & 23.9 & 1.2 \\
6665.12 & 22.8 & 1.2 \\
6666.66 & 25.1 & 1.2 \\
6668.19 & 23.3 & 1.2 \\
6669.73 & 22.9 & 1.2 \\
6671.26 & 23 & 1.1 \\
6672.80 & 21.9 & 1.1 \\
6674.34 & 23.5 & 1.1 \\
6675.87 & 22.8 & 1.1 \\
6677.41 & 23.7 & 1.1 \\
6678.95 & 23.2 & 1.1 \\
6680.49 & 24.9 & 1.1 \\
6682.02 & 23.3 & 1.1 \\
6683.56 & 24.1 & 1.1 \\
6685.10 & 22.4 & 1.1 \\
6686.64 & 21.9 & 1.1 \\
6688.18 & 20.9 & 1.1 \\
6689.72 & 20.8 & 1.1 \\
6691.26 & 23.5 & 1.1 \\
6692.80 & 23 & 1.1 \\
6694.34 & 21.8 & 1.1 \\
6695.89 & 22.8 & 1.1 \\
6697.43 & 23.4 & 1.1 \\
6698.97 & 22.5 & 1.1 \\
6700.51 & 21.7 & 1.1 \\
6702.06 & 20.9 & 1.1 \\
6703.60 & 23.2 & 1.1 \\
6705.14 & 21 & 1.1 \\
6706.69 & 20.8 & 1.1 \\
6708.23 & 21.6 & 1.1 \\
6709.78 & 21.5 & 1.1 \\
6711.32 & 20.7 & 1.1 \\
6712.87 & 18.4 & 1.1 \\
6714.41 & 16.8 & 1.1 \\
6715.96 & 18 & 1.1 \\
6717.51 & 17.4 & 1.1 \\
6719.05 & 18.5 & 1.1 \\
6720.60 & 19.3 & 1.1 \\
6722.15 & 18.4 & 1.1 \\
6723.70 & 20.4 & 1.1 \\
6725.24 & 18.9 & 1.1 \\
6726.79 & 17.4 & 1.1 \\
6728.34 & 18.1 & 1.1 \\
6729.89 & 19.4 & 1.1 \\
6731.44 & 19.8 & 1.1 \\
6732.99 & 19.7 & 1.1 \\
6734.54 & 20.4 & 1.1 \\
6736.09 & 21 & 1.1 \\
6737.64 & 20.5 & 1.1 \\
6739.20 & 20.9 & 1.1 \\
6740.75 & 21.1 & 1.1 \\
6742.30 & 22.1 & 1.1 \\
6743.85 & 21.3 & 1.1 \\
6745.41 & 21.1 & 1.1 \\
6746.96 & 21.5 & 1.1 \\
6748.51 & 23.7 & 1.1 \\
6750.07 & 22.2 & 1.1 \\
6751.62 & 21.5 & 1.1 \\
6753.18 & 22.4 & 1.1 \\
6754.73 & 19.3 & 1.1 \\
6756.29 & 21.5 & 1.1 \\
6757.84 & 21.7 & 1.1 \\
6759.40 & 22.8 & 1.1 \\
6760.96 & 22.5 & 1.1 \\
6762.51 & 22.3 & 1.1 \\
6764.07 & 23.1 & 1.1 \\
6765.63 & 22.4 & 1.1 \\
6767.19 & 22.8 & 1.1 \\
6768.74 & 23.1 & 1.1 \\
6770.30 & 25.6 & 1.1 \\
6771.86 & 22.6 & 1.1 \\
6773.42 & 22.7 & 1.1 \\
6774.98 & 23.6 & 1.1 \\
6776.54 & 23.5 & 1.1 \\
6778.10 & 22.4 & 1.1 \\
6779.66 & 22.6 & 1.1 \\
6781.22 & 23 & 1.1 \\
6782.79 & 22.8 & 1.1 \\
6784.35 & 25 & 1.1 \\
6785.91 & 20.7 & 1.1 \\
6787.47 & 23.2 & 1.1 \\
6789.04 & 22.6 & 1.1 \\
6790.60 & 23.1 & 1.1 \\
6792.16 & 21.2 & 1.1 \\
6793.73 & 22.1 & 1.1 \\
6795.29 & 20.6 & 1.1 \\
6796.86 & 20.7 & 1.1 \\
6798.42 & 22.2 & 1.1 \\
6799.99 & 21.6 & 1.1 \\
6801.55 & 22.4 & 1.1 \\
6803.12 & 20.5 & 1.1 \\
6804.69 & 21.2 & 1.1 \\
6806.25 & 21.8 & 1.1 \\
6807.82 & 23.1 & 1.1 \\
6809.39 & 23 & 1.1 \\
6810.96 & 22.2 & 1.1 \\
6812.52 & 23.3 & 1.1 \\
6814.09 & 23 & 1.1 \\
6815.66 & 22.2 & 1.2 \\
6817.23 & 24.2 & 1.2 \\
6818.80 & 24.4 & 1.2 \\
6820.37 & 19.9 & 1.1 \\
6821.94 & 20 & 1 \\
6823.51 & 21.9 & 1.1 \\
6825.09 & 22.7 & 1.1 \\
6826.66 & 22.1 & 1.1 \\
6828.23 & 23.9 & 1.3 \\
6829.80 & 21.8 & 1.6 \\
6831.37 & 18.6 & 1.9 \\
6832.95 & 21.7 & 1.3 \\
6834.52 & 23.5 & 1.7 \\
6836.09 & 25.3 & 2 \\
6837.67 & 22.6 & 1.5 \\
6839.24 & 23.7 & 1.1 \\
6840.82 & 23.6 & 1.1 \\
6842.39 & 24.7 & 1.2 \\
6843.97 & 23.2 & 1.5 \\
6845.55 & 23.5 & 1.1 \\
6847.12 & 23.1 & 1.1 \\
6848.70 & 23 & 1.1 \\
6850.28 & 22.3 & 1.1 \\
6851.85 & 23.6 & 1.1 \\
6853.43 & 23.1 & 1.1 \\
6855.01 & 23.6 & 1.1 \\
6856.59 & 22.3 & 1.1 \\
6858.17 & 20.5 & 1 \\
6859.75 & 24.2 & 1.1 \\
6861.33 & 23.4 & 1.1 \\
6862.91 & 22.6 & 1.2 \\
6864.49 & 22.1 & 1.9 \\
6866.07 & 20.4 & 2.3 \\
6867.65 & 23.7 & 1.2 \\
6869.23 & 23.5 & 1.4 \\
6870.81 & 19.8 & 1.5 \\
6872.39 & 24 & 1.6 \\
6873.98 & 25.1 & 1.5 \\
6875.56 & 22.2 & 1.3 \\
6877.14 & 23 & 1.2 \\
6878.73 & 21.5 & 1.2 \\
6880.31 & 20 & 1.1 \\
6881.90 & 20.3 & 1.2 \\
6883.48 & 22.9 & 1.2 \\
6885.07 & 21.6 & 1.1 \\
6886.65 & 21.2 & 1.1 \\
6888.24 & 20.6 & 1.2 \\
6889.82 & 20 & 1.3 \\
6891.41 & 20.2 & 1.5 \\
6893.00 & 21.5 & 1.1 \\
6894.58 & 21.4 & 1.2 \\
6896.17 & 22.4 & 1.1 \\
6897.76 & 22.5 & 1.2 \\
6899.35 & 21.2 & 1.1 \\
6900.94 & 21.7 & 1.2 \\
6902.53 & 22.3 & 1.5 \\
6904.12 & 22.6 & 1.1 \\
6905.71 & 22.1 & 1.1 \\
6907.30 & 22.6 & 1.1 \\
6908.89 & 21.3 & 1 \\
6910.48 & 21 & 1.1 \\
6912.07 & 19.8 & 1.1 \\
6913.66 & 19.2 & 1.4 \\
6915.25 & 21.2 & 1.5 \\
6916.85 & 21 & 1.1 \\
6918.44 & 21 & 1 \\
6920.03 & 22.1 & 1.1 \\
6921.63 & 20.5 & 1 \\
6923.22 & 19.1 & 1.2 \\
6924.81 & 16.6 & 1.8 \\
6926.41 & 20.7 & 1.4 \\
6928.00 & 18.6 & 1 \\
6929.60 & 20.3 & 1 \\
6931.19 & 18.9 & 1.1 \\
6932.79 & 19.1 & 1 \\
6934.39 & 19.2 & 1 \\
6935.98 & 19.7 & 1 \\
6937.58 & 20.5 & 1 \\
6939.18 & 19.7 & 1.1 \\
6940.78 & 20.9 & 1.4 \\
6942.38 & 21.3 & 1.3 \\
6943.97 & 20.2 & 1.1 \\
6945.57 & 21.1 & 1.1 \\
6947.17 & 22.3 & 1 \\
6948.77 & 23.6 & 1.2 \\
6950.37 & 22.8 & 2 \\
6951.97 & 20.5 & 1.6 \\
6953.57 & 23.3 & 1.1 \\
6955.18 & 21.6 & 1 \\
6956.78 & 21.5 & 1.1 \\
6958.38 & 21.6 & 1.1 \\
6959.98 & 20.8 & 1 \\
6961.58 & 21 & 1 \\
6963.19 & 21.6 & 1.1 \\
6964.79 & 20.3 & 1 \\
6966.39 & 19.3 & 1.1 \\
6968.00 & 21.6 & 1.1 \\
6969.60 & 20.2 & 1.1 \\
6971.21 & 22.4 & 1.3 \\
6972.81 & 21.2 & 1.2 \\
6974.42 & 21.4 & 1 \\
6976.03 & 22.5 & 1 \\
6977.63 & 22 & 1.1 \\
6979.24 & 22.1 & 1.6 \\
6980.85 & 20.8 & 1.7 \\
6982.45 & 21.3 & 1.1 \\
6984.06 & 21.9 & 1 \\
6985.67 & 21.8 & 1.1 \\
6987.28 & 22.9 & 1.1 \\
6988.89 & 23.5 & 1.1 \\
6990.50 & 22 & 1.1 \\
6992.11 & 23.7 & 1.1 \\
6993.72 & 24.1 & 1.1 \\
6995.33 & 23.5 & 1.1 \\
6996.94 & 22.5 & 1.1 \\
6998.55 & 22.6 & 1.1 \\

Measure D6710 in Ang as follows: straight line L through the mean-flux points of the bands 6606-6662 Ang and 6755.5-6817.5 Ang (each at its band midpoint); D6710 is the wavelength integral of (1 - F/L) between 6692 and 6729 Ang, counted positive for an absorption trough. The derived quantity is 3.7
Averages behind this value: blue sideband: 22.6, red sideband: 22.5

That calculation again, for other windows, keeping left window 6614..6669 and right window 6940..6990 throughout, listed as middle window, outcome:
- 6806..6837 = -0.45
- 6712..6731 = 3.41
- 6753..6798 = -0.37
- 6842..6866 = -0.98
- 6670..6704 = -0.10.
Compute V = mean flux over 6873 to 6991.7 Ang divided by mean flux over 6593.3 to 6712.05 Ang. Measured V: 0.9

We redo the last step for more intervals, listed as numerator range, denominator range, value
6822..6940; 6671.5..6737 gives 1.03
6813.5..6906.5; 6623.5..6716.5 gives 0.99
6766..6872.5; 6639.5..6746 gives 1.04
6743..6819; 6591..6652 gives 0.99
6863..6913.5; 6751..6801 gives 0.97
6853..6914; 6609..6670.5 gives 0.96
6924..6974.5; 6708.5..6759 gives 1.03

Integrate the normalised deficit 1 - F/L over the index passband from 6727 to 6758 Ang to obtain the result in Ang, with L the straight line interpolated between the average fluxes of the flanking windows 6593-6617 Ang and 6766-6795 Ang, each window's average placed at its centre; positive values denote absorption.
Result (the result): 2.7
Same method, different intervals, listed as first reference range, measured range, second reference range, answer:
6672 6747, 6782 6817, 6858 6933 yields -1.7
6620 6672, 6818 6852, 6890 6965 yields -1.7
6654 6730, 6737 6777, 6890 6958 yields -1.4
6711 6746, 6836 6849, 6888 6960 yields -2.1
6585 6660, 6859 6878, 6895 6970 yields -1.4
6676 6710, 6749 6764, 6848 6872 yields 0.4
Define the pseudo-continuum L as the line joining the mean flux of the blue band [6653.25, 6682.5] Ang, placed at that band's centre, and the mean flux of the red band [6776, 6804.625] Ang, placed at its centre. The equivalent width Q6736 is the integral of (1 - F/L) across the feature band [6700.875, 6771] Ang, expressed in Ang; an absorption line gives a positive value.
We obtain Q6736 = 5.7 Ang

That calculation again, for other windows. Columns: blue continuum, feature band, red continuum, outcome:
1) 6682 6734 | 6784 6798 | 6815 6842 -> -0.1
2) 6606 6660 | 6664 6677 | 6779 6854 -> -0.4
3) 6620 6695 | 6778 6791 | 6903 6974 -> -0.5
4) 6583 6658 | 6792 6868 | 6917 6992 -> -2.9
